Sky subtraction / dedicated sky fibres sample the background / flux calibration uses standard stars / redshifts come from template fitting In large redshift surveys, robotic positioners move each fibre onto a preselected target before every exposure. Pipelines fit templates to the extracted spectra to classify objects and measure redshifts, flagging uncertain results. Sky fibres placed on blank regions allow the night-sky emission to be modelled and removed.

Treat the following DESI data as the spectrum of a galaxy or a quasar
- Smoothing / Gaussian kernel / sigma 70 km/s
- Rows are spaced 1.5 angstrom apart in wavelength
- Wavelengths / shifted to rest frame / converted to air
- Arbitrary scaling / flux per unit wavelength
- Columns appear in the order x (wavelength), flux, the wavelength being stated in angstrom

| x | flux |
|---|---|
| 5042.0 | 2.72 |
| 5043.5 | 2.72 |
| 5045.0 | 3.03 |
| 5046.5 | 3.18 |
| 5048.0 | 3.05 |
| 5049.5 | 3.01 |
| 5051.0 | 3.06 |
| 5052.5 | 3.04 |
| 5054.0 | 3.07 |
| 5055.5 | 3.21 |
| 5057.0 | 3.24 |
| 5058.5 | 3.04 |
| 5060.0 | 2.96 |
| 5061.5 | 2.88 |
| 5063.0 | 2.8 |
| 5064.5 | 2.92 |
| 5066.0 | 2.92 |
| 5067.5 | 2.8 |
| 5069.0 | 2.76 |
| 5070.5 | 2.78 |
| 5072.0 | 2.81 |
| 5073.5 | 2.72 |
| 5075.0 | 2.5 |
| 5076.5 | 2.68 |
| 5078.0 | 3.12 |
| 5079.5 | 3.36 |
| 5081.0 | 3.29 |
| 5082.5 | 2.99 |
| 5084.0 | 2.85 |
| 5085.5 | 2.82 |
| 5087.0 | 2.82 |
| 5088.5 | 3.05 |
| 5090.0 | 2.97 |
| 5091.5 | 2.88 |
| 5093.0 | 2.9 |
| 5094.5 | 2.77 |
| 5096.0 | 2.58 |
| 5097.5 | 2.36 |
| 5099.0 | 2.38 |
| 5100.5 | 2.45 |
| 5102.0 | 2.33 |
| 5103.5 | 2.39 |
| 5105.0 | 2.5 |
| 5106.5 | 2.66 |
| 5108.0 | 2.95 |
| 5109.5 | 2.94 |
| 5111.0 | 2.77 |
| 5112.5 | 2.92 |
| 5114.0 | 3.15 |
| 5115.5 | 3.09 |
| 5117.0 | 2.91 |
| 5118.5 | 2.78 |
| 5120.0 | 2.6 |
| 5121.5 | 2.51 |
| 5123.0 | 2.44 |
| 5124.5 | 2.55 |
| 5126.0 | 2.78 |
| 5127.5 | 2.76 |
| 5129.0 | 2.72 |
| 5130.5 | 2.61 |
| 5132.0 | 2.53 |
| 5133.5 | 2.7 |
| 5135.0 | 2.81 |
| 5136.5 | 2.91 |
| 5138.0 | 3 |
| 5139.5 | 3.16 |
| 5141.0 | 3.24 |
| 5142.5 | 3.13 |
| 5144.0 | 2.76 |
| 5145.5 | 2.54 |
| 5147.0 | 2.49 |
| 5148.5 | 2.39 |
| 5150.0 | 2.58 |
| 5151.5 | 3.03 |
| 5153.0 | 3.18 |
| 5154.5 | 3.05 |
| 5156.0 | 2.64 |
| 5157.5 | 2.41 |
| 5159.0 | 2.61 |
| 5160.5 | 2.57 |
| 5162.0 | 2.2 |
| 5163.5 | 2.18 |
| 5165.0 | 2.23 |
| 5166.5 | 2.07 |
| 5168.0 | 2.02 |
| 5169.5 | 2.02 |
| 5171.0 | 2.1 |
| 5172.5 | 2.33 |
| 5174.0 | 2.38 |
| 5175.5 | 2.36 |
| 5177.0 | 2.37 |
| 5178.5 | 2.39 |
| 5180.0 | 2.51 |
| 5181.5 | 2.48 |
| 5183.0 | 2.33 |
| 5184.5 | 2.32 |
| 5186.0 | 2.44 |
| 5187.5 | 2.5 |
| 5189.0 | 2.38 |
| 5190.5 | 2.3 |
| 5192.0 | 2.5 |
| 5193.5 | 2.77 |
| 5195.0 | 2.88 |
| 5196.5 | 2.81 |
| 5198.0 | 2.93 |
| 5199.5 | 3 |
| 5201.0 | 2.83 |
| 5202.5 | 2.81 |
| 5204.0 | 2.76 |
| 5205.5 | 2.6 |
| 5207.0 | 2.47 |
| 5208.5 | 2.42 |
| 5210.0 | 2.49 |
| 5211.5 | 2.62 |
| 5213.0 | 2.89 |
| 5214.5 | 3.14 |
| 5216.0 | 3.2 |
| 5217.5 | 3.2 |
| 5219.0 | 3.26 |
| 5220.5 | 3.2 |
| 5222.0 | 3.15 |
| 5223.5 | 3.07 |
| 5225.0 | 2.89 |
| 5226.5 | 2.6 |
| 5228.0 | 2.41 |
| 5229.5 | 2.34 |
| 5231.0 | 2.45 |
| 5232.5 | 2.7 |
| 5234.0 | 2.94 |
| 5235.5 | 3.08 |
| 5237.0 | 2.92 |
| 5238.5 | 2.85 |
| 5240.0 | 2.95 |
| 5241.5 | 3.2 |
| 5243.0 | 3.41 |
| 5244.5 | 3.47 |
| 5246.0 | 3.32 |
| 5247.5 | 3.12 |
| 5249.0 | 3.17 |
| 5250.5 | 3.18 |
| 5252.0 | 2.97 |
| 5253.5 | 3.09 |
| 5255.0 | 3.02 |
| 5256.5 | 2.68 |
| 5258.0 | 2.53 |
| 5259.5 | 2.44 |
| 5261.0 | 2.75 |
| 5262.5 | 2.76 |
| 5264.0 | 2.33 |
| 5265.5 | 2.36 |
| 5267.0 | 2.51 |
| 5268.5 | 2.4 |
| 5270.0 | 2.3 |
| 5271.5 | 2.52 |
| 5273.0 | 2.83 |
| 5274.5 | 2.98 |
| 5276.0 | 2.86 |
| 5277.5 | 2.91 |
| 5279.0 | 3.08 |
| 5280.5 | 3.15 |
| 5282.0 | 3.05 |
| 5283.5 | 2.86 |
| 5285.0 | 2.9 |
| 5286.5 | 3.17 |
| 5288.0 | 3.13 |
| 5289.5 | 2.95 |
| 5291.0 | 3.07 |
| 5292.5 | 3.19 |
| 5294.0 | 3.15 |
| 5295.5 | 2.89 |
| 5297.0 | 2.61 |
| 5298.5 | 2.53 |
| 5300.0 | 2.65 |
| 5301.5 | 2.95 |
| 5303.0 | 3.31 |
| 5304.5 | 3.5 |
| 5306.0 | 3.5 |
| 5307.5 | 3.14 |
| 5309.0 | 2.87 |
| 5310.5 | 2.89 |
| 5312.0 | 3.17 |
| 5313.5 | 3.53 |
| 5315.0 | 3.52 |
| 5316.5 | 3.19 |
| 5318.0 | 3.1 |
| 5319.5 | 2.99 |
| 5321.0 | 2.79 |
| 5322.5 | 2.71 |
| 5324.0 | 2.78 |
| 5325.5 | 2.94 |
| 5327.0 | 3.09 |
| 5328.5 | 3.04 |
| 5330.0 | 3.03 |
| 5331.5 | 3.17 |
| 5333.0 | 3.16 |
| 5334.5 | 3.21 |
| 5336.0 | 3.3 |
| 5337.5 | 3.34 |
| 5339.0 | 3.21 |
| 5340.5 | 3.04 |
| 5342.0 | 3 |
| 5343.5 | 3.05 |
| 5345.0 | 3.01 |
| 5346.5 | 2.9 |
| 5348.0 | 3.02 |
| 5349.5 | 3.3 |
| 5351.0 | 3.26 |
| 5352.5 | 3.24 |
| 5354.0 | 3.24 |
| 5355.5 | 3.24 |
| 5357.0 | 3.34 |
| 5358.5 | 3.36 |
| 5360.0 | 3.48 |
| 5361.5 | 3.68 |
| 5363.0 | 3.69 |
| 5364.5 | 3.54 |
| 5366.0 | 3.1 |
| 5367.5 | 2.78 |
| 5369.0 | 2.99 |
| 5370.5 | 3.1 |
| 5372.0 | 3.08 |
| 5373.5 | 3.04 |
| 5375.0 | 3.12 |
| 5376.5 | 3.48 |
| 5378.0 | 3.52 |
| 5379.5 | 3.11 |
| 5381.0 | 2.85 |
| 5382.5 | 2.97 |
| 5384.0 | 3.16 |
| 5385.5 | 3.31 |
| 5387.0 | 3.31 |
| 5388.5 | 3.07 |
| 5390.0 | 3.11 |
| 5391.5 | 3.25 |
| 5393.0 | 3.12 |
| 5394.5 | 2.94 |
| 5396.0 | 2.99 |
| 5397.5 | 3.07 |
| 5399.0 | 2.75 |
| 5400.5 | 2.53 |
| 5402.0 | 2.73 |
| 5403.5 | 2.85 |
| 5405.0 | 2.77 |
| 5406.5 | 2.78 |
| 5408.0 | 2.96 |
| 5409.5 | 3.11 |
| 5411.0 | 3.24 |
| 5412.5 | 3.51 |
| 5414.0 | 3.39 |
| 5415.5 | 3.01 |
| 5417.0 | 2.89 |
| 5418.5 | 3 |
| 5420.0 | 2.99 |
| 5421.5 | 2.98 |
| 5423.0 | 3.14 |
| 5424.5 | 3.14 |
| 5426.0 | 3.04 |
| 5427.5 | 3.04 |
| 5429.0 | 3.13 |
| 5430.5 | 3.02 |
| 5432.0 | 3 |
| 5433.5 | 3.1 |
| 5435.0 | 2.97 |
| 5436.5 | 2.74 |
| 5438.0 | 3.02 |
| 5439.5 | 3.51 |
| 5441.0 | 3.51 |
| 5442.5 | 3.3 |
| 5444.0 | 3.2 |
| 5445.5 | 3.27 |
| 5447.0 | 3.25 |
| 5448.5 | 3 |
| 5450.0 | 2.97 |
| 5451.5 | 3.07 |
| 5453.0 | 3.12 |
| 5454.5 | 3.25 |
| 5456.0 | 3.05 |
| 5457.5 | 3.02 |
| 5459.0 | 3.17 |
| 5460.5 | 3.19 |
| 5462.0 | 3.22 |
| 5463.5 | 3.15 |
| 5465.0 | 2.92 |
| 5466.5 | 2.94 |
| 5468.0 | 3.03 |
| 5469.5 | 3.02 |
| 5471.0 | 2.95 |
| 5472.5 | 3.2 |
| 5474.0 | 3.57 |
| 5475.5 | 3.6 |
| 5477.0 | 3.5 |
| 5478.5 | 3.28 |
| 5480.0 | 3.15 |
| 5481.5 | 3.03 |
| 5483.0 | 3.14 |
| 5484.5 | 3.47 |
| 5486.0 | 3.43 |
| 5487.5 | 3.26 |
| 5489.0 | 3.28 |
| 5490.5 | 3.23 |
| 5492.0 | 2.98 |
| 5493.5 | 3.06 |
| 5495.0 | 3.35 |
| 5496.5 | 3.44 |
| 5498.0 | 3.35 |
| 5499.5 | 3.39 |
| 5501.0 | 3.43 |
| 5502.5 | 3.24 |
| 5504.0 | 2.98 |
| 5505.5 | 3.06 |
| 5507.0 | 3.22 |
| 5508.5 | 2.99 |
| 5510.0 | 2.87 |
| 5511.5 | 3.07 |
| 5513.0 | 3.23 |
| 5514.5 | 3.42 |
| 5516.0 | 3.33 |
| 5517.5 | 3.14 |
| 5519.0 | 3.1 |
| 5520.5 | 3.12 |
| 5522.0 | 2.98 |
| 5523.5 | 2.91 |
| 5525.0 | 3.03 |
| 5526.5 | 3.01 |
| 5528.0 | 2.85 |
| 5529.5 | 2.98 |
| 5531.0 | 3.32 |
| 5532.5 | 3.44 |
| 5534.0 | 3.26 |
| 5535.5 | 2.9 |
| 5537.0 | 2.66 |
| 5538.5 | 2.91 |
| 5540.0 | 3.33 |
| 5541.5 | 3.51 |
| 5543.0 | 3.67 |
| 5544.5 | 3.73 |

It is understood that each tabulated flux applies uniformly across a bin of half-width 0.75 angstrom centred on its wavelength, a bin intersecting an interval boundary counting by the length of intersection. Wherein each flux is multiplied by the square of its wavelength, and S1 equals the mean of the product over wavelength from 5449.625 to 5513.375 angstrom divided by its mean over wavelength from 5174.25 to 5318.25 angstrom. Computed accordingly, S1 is 1.2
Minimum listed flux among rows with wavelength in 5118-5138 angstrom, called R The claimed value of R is 2.44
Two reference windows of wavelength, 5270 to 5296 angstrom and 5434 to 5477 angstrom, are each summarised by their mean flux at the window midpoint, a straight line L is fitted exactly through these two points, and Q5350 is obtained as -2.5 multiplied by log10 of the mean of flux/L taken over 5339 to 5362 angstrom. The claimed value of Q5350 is -0.06 mag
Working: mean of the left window 2.96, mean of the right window 3.16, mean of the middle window 3.21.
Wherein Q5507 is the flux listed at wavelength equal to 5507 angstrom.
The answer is 3.22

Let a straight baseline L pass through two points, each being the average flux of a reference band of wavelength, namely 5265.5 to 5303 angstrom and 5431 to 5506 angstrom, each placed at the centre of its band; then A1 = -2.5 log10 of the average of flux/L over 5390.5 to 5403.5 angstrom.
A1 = 0.050 mag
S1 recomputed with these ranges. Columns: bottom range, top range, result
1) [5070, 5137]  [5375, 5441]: 1.25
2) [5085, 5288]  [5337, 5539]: 1.26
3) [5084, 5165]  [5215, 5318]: 1.14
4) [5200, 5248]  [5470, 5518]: 1.24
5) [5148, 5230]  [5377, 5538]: 1.32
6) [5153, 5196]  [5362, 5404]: 1.38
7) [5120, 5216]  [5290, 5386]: 1.28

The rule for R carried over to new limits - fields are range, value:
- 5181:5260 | 2.3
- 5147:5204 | 2.02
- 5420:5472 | 2.74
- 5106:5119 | 2.66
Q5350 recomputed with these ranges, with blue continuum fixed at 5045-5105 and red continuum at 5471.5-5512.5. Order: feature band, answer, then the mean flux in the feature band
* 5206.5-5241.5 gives 0.06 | 2.85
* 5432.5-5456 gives 0.02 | 3.15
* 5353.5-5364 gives -0.11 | 3.44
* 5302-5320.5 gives -0.05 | 3.22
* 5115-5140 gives 0.06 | 2.75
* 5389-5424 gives 0.06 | 3.01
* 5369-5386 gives 0.00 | 3.15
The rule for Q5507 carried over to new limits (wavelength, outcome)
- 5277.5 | 2.91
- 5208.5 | 2.42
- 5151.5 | 3.03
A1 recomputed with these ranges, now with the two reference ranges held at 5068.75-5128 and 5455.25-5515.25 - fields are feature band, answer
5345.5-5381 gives -0.06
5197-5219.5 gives 0.02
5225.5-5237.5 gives 0.09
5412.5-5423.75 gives 0.01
